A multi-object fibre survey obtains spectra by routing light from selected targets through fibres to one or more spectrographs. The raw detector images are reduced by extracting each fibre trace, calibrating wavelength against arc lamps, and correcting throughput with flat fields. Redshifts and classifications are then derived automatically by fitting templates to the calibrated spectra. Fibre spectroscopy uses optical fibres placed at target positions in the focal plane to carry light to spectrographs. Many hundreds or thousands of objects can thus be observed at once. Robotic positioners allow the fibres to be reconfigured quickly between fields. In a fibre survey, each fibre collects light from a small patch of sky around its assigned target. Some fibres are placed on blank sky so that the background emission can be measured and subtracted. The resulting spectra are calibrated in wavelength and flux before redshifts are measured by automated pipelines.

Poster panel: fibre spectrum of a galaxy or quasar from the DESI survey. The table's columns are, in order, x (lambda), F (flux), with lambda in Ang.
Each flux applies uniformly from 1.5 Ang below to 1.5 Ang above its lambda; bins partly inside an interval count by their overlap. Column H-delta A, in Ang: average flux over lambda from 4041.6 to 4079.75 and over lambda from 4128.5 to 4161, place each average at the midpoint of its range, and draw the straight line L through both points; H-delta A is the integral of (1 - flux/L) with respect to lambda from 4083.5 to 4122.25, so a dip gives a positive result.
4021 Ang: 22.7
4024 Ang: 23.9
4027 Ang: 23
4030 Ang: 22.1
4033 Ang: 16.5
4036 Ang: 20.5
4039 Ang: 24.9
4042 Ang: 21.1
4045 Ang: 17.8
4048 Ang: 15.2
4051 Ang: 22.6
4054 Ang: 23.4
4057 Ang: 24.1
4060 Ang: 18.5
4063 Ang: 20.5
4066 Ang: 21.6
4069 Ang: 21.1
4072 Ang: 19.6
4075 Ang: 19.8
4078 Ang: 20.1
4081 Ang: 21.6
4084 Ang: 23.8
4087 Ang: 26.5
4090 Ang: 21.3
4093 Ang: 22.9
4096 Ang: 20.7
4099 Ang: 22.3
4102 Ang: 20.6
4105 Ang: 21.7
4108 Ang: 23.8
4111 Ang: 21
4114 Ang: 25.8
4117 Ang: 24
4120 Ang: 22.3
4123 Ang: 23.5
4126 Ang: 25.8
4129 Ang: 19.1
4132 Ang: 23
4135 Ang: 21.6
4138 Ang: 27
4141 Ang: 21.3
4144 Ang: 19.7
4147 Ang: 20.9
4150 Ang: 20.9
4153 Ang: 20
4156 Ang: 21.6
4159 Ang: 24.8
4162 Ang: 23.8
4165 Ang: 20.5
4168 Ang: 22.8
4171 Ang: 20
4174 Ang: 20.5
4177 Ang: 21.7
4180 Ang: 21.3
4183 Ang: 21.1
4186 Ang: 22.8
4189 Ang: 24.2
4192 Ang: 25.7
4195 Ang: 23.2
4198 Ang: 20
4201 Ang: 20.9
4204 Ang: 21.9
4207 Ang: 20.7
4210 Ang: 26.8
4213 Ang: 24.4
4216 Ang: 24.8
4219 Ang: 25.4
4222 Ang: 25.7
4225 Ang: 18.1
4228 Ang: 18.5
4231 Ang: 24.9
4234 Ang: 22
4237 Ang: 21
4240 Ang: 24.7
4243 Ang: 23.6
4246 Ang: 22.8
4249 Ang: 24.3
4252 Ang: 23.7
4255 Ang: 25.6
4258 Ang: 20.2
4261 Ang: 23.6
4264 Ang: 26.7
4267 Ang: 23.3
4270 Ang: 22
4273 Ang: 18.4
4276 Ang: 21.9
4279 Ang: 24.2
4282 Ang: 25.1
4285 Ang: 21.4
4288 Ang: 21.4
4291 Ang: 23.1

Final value -3.0 Ang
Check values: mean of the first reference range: 20.4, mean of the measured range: 22.8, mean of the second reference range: 21.9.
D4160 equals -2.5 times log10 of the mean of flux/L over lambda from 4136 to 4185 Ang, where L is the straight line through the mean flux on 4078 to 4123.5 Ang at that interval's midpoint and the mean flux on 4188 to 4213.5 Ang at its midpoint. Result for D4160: 0.05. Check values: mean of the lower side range 22.7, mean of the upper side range 23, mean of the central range 21.8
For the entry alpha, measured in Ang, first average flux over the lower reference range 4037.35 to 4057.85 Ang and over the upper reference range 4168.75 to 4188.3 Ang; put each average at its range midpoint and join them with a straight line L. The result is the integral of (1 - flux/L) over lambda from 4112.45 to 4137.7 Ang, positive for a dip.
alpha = -2.4 Ang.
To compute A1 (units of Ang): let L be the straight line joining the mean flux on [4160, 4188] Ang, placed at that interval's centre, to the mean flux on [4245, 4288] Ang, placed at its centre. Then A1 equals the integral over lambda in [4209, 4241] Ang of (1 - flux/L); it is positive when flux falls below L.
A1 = -1.1 Ang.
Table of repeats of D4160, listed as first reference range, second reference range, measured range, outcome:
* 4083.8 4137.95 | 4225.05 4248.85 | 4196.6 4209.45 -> 0.057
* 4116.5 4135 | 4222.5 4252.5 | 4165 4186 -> 0.066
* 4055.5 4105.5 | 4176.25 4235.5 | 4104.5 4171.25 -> -0.017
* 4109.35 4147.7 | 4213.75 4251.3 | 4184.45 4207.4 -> 0.020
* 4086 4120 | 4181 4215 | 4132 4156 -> 0.052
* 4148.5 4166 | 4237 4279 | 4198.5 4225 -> -0.036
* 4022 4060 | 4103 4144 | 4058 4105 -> 0.030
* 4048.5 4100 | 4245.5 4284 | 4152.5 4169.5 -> -0.001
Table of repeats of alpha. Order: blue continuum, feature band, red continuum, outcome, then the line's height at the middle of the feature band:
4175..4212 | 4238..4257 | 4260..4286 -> -0.9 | 22.8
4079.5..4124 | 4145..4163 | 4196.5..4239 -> 0.6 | 22.7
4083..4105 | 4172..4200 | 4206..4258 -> 1.0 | 23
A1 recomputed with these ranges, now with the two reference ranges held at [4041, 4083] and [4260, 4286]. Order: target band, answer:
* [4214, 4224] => -1.14 Ang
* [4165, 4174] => 0.28 Ang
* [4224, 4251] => 0.30 Ang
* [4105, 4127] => -2.49 Ang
